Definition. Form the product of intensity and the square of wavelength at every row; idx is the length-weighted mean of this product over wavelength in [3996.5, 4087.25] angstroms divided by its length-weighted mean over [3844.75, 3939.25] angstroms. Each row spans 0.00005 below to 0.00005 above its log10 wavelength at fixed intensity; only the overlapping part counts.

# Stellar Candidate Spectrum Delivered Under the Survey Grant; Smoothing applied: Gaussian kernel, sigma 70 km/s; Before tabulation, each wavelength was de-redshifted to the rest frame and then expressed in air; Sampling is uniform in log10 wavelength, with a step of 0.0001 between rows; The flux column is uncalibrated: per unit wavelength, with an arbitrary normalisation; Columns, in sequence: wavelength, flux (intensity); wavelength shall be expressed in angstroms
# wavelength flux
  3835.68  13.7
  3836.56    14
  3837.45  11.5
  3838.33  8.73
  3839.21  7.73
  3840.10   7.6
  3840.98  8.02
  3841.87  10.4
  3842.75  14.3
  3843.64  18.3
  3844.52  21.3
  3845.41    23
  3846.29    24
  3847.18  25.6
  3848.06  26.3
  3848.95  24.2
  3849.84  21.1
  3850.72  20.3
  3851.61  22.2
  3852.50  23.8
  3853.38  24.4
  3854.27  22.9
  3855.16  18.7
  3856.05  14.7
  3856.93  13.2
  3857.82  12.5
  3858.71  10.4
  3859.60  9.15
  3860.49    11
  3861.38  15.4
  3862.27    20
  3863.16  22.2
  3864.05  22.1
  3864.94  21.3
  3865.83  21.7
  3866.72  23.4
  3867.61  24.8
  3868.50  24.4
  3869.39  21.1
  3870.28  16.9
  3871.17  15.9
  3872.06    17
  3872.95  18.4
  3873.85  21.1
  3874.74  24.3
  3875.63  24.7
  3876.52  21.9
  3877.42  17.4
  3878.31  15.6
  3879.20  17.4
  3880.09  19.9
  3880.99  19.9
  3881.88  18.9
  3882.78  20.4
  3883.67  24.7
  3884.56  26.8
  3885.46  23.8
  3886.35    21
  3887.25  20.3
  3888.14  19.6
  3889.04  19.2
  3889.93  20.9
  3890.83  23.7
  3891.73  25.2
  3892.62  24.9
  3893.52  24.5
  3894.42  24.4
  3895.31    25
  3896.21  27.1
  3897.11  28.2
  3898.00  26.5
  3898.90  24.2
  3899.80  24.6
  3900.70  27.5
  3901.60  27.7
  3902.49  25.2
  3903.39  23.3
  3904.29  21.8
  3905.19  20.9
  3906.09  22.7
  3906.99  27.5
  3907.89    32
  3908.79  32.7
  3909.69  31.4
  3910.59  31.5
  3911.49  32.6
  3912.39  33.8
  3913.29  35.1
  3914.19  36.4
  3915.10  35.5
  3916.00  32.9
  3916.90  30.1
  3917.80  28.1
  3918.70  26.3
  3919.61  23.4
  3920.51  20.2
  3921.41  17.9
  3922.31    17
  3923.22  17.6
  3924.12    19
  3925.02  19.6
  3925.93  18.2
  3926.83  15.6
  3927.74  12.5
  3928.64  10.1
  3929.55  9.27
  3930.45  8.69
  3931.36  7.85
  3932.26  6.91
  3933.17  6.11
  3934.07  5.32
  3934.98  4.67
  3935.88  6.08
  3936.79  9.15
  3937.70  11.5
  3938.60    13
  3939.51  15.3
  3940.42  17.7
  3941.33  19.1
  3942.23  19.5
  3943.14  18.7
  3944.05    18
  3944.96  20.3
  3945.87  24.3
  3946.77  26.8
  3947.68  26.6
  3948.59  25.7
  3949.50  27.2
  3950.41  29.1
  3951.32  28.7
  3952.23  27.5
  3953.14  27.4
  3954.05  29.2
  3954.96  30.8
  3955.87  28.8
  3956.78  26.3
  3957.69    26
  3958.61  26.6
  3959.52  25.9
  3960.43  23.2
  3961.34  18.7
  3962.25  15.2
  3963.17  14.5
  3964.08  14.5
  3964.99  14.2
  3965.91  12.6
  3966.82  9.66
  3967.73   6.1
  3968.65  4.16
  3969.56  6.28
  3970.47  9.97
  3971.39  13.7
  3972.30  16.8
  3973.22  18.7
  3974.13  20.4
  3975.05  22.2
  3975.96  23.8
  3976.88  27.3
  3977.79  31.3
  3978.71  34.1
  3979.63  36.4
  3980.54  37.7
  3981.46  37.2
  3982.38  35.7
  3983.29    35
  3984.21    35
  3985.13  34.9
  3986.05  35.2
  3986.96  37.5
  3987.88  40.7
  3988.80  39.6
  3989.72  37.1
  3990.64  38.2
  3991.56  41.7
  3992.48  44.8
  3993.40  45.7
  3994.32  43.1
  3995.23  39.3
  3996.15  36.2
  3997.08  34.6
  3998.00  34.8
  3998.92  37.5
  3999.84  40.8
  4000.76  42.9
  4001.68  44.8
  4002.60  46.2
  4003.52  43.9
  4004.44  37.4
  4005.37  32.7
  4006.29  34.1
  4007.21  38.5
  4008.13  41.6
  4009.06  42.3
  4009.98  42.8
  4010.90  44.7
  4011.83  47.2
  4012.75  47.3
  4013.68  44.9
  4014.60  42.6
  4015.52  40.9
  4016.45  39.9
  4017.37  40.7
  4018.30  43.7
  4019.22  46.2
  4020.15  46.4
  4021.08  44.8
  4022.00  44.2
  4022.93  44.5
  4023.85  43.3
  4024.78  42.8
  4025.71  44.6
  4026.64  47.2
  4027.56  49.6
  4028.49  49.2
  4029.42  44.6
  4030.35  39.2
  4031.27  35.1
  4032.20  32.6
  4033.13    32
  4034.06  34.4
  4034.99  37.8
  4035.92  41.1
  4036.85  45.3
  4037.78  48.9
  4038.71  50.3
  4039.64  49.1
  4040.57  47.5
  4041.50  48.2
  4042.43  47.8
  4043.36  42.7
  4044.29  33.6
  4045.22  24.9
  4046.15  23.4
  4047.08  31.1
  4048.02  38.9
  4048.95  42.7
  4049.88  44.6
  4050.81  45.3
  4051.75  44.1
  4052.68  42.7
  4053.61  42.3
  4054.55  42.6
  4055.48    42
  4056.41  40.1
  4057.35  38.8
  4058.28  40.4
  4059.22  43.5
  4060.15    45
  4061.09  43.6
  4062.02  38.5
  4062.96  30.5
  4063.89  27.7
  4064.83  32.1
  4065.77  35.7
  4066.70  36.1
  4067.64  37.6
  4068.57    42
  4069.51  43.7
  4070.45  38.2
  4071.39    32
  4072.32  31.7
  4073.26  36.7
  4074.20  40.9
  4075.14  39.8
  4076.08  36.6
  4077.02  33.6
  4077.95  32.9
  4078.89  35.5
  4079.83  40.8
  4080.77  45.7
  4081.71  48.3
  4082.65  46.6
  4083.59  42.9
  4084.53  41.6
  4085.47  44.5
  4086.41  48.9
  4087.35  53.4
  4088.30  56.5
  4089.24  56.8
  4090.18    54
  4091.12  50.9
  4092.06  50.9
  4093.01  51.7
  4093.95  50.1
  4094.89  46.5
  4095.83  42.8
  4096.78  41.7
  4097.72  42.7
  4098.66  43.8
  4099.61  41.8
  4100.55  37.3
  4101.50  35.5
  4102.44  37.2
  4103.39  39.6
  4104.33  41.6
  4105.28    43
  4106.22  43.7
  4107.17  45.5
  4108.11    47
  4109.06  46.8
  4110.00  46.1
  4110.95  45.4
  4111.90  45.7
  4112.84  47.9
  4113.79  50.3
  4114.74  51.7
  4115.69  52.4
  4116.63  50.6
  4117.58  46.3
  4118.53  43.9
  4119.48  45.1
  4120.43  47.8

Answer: 2.10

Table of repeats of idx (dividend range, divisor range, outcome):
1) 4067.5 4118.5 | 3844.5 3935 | 2.27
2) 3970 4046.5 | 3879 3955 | 1.84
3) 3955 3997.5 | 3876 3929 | 1.19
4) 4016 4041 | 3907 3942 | 2.30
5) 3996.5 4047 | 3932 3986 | 2.02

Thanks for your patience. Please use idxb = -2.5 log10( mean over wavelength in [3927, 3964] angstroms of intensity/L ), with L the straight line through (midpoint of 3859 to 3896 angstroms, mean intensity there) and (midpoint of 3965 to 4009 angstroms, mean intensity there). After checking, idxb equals 0.44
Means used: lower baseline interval 20.7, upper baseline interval 31.8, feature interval 18.7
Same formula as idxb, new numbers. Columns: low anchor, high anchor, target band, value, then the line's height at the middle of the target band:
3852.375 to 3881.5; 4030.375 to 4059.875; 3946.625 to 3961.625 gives 0.102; 29.5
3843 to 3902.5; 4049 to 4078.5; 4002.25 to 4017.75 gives -0.223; 33.9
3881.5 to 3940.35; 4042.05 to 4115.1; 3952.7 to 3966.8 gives 0.243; 27.5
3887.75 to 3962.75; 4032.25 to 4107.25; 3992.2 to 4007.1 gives -0.233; 32.2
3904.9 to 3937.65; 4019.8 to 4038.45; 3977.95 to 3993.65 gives -0.125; 33.6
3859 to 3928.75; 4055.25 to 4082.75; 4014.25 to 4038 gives -0.218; 34.6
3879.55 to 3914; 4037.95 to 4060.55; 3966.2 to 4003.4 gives 0.113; 34.6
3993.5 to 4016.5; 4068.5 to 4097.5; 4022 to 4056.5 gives 0.016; 42.2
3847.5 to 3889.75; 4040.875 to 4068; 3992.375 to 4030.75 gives -0.223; 34.5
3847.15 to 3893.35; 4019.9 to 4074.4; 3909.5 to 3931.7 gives 0.132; 26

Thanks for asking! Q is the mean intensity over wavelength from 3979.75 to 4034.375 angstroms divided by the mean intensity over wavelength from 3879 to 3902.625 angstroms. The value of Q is 1.74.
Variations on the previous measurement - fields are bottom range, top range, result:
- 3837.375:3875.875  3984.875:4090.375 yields 2.23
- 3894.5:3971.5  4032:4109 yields 1.98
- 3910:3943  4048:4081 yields 2.08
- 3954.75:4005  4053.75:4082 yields 1.31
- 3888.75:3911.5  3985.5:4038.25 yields 1.60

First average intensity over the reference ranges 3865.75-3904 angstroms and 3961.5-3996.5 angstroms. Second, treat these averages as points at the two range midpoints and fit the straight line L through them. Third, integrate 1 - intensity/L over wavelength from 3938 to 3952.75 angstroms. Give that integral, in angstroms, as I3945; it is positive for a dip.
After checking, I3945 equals 2.0 angstroms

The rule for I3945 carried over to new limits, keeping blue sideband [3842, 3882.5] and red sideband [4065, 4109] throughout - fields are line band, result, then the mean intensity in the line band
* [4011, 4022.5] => -2.8 angstroms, 44.1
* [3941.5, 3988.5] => 9.3 angstroms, 24.3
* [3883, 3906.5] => -1.0 angstroms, 24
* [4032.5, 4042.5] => -1.6 angstroms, 43.5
